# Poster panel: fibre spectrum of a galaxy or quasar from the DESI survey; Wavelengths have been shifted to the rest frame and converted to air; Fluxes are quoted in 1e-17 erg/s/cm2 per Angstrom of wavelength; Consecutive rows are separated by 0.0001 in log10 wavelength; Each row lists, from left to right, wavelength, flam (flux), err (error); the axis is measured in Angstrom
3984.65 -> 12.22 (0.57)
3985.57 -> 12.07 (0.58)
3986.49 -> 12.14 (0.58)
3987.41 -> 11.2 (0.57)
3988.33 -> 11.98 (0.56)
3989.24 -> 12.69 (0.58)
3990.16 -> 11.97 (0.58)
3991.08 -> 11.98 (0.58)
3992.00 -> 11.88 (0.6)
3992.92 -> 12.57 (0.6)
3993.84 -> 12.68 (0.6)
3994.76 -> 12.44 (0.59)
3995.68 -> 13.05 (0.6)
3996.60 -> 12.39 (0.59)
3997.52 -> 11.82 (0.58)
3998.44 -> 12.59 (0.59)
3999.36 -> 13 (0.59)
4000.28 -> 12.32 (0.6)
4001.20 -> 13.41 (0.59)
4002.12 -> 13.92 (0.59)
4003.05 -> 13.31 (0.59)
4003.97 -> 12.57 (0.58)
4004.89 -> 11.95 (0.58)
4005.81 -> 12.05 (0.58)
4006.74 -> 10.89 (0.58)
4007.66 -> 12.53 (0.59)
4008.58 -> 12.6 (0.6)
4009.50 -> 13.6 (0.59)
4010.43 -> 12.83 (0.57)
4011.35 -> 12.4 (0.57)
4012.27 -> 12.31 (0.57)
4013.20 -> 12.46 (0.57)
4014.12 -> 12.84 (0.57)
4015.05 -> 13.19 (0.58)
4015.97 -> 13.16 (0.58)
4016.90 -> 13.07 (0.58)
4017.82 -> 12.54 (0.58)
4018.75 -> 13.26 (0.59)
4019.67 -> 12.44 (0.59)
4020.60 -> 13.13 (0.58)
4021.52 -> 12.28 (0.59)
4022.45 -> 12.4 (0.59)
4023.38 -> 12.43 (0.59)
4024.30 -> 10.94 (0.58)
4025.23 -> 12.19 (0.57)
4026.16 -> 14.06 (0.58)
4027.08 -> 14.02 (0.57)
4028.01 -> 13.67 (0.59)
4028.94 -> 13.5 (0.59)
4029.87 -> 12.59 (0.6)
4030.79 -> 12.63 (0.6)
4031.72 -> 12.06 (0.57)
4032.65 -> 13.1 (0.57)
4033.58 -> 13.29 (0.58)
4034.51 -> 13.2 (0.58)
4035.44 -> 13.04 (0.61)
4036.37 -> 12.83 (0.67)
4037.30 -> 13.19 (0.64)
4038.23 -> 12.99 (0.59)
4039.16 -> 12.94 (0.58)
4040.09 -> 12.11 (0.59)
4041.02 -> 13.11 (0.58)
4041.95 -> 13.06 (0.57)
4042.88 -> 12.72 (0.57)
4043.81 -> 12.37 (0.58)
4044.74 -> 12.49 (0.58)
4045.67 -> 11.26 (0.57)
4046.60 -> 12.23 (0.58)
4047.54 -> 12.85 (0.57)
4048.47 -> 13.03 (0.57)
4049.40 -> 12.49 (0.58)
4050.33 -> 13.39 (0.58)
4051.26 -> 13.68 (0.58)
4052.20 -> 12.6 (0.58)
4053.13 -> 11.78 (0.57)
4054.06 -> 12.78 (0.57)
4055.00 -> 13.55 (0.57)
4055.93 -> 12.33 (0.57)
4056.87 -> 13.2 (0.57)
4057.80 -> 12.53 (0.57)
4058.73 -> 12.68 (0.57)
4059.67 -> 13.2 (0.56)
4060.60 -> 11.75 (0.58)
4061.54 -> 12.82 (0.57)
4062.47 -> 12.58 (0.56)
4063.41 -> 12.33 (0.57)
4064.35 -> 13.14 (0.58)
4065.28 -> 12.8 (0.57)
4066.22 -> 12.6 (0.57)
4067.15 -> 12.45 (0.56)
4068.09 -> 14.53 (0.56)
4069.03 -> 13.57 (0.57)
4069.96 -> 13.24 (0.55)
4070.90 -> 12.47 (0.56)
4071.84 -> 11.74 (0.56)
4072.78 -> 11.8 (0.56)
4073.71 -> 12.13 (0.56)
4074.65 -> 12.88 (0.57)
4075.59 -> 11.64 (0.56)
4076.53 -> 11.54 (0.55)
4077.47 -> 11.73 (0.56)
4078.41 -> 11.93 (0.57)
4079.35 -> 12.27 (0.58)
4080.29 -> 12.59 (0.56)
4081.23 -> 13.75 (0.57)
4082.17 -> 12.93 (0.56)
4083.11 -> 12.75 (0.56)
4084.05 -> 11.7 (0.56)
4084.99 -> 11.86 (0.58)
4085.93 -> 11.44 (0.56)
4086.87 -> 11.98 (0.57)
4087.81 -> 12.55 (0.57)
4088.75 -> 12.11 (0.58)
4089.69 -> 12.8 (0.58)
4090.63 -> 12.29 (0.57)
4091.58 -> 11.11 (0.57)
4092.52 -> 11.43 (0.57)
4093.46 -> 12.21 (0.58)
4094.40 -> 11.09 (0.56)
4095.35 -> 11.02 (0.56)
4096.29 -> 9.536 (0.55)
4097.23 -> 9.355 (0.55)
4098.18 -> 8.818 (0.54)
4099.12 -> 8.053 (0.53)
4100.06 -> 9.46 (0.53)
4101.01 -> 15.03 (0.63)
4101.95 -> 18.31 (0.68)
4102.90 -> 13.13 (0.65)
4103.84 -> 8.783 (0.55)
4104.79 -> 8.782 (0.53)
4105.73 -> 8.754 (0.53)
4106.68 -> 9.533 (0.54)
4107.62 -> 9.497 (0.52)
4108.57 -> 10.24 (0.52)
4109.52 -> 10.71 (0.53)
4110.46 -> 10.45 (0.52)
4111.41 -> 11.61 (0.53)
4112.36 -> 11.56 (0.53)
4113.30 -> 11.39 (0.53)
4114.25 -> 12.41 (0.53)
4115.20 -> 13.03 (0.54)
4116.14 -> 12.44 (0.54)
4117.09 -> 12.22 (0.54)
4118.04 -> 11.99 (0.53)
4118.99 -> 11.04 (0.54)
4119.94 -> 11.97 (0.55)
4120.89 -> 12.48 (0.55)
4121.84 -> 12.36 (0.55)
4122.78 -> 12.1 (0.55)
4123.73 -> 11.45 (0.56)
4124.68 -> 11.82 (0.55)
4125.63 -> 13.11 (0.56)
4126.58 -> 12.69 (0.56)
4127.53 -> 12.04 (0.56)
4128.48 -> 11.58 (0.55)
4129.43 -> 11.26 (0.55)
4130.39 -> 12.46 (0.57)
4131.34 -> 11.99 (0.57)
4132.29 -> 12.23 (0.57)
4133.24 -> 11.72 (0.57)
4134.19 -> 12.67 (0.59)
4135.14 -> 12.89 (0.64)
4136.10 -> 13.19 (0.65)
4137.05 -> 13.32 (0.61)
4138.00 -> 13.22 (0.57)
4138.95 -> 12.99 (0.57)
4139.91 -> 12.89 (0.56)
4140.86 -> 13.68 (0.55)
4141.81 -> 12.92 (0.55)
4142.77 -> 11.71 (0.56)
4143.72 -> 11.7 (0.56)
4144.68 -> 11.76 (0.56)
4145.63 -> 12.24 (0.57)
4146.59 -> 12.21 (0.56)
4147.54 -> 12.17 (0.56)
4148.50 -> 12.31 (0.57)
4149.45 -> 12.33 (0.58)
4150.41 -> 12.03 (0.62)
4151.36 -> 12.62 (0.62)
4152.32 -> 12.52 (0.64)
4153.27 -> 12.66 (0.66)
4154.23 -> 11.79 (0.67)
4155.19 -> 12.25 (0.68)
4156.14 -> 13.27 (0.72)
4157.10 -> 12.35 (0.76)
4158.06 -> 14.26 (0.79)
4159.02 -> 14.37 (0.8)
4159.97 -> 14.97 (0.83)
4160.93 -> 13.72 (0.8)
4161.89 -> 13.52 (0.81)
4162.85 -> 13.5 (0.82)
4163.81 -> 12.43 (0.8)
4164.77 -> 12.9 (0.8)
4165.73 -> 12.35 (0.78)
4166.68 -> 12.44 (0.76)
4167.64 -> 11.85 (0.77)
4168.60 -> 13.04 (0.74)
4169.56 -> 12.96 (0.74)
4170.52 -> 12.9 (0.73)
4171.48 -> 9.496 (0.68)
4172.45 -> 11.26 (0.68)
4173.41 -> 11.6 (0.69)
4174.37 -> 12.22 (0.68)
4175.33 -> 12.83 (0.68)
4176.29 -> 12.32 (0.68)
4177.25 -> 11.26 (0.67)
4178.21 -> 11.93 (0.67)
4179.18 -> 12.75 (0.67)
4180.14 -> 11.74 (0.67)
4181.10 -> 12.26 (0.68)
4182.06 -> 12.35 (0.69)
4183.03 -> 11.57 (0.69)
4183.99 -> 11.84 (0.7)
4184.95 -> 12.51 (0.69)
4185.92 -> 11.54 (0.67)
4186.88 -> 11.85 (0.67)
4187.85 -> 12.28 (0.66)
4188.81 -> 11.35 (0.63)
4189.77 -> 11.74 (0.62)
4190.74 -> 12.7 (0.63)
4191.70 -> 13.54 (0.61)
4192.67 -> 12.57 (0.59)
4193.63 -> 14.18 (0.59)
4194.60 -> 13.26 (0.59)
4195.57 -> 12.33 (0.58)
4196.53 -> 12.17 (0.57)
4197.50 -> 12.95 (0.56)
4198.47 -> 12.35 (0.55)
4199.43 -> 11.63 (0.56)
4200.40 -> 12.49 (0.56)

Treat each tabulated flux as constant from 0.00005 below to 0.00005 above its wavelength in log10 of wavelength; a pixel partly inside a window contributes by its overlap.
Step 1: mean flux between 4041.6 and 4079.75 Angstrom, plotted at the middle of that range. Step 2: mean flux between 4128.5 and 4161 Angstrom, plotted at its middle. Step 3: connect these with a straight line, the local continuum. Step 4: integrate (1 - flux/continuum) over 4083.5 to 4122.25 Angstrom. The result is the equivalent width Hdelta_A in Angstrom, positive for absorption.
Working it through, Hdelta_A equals 3.8 Angstrom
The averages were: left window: 12.6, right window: 12.6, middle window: 11.4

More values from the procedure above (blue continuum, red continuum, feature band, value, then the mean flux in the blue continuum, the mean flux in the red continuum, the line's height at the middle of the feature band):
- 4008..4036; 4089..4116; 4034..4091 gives -3.0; 12.8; 11.1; 12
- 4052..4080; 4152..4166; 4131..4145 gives 0.4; 12.6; 13.1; 13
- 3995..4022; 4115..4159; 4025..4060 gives -0.7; 12.7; 12.4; 12.6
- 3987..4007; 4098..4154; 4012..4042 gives -1.3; 12.4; 11.9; 12.3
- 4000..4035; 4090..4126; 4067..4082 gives -0.8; 12.8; 11.3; 11.9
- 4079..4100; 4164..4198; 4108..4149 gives -1.1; 11.5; 12.3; 11.8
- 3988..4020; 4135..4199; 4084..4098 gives 1.2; 12.6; 12.5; 12.6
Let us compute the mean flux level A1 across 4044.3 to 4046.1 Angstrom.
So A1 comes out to 11.9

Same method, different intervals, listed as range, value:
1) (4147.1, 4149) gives 12.2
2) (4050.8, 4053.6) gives 12.7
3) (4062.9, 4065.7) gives 12.7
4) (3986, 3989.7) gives 12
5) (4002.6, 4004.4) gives 13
